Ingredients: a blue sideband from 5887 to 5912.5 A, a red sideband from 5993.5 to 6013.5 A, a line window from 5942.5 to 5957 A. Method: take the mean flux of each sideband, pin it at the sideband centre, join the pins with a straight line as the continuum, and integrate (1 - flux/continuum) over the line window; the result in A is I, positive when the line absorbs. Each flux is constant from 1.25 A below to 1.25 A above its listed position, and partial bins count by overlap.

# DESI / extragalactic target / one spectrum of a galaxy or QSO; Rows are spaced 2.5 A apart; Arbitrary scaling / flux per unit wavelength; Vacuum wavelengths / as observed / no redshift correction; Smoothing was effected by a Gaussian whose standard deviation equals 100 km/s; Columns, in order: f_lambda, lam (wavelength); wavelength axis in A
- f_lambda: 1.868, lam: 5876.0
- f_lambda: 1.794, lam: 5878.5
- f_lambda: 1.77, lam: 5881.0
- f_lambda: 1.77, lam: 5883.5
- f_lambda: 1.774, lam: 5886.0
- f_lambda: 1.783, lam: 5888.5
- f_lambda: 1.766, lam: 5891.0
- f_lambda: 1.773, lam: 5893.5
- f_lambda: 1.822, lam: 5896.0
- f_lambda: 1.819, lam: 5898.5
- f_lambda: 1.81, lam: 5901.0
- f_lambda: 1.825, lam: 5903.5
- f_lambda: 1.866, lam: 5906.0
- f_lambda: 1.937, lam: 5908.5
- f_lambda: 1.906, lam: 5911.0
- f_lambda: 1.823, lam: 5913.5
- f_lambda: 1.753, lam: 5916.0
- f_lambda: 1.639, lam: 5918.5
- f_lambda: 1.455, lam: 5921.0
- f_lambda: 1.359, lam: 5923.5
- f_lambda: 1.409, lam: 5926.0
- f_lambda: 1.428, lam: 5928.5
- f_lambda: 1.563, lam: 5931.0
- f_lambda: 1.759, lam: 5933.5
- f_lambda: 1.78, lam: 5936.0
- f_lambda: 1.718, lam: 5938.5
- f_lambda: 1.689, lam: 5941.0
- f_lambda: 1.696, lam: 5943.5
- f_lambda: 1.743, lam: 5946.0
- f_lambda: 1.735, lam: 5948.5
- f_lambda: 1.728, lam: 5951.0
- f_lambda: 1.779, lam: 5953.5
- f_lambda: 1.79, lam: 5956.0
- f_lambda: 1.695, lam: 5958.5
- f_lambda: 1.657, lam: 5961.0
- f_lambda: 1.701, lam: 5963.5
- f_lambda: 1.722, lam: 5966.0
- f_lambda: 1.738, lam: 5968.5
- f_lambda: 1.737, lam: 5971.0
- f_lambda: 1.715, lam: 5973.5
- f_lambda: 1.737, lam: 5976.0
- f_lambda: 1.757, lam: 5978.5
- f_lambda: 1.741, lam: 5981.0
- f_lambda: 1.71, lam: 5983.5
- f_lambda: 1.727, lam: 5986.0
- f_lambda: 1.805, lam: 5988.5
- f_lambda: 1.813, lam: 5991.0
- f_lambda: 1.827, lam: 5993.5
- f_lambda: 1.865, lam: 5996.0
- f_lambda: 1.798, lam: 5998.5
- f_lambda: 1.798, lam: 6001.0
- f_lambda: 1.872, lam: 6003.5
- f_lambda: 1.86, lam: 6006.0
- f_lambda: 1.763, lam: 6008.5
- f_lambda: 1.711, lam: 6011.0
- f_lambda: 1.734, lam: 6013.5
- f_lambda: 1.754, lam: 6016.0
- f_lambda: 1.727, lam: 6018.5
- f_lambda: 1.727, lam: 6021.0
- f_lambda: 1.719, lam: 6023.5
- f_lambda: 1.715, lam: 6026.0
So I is 0.6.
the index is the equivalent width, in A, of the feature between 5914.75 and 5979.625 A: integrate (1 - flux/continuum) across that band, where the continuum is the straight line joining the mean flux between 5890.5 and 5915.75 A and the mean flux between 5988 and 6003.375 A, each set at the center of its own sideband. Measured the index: 5.5 A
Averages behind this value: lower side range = 1.83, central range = 1.67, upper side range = 1.82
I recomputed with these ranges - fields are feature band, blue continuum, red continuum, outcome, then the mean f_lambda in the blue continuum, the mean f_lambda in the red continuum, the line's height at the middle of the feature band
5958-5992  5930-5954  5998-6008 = 0.9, 1.72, 1.83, 1.78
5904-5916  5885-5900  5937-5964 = -0.7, 1.79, 1.72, 1.77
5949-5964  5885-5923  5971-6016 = 0.4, 1.78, 1.78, 1.78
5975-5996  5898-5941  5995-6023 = -0.2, 1.69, 1.78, 1.76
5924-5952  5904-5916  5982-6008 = 3.0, 1.87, 1.81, 1.85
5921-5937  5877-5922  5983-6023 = 2.2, 1.78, 1.78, 1.78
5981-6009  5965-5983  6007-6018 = -1.0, 1.73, 1.74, 1.74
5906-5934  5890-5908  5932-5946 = 2.0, 1.82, 1.73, 1.77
